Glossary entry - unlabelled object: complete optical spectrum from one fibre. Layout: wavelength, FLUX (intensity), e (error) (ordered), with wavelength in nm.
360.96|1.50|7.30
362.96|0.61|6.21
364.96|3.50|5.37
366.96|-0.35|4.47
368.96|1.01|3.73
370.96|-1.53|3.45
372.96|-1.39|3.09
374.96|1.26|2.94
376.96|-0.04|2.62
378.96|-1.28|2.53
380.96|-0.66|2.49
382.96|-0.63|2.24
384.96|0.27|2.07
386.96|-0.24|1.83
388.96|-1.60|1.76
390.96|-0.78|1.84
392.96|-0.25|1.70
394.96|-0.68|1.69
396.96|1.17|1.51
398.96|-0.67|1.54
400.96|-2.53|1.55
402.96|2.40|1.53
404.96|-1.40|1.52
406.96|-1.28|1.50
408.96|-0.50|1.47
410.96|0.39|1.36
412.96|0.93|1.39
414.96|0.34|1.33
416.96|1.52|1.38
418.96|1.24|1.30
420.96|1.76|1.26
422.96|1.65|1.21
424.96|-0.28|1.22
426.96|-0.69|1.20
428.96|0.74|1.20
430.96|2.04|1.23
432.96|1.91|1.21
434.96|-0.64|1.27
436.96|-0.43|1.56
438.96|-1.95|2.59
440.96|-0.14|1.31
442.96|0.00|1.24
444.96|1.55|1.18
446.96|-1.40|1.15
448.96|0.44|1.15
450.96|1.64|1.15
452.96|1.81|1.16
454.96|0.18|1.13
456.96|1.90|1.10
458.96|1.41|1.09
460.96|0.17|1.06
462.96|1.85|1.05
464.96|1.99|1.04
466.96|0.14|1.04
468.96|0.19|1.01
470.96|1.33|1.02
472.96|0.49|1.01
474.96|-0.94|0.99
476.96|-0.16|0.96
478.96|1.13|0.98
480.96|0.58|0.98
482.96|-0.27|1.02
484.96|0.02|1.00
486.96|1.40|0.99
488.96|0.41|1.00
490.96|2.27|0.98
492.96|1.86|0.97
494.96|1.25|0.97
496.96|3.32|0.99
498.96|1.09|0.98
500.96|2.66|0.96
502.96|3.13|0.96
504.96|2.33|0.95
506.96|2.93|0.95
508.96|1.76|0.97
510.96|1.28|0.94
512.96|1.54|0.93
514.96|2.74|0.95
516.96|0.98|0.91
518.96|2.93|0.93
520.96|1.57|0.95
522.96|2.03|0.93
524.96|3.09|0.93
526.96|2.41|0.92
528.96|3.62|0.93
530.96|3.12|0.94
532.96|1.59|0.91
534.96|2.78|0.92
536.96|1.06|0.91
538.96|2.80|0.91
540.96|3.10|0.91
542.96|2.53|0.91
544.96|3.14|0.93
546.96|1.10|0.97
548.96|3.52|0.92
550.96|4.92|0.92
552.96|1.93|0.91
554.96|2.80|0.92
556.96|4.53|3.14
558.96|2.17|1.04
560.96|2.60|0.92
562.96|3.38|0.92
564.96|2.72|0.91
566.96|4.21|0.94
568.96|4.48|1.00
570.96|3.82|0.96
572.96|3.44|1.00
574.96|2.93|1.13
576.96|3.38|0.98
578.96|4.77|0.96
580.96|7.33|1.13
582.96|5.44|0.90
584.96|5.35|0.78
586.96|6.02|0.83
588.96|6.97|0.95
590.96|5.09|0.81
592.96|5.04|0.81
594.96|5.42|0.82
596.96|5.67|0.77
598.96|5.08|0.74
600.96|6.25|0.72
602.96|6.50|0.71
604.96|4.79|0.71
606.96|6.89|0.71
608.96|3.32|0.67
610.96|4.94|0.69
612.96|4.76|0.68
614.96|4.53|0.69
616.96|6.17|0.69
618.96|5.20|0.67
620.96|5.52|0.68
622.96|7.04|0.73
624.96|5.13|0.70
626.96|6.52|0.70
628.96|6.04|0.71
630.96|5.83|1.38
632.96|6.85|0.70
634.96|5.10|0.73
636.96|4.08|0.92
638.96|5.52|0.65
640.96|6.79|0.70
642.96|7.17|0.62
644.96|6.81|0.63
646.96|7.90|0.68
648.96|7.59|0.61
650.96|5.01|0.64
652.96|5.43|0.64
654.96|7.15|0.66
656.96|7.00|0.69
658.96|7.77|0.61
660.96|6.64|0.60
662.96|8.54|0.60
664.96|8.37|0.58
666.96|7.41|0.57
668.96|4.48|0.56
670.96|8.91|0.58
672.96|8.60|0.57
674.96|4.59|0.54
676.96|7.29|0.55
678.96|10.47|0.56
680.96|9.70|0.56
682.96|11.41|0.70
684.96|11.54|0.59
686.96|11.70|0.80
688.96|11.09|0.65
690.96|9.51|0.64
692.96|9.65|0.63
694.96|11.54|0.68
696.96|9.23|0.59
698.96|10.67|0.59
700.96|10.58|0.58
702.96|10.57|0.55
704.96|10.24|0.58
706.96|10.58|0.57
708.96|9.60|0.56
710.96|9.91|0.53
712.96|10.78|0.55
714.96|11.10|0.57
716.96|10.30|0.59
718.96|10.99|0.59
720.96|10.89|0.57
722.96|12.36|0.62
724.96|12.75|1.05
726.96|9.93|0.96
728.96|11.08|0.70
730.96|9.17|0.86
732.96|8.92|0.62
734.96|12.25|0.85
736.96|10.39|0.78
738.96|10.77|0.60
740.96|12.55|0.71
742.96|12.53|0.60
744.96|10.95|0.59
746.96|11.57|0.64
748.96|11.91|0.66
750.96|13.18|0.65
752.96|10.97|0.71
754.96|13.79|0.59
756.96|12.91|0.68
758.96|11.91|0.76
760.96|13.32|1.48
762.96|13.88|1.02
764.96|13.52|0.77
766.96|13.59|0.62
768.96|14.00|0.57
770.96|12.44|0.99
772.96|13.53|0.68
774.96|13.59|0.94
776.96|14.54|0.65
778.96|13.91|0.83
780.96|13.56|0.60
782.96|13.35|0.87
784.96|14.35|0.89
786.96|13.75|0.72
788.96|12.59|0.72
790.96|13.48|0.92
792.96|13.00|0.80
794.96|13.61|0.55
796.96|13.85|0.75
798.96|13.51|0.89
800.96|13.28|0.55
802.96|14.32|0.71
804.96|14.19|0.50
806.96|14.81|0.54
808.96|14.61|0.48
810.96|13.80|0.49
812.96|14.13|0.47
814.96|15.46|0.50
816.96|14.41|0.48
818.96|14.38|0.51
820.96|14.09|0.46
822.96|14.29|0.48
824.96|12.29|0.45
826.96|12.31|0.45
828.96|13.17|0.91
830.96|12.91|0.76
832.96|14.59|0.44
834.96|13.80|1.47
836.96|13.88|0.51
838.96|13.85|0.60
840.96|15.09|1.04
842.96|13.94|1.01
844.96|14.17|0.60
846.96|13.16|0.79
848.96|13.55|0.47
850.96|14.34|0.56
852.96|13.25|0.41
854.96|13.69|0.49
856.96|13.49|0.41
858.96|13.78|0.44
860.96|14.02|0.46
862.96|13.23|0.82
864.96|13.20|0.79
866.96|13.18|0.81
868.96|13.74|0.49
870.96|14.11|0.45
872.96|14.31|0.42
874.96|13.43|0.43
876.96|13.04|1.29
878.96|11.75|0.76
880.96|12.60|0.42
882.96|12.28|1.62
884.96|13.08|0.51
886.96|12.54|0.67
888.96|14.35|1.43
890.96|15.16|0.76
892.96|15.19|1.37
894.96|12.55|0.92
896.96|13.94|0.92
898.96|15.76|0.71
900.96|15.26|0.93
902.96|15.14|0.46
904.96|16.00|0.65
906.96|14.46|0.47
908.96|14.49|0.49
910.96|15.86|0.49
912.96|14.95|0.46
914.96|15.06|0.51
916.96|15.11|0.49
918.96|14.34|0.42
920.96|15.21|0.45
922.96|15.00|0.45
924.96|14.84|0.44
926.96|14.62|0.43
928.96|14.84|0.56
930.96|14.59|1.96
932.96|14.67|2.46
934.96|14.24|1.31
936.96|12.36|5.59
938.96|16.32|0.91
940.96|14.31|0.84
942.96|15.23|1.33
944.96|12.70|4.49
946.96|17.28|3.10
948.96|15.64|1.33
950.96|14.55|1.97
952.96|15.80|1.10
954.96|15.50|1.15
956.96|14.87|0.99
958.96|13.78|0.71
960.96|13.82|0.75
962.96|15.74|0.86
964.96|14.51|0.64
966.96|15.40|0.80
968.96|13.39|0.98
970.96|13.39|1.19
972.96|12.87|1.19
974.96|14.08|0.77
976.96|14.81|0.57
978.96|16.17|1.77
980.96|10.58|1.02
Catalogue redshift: 0.70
